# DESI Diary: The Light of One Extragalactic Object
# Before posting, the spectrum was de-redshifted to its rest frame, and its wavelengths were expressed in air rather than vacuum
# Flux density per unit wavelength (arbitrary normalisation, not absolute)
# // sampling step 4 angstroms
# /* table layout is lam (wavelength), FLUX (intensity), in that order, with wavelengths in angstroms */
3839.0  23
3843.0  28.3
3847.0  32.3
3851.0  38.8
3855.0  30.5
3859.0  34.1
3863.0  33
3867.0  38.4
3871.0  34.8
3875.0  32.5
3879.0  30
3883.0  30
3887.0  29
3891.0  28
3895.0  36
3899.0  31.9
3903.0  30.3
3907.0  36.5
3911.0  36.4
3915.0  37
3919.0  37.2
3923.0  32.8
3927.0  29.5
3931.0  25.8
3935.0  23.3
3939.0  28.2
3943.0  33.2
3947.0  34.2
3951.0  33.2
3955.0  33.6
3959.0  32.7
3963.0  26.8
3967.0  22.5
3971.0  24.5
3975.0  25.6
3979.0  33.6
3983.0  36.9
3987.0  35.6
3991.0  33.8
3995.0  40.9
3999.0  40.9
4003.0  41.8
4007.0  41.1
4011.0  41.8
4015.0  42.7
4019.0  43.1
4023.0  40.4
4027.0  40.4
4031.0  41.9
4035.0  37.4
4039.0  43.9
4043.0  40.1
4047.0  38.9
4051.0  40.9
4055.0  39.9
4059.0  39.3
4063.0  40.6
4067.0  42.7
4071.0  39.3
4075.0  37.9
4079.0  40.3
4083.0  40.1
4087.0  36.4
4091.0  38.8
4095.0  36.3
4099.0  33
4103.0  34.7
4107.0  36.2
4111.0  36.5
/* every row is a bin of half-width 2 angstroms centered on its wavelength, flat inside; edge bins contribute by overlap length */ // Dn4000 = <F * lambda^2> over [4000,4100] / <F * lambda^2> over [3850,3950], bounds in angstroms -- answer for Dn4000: 1.3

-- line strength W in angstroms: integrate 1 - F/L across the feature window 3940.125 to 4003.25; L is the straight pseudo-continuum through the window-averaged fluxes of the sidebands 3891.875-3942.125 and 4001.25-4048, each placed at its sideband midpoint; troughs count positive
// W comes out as 6.7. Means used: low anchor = 32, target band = 32.8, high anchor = 41.2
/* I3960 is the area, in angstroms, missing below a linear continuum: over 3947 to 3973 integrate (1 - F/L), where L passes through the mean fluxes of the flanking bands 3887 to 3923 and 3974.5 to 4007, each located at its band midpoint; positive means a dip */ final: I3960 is 4.7 angstroms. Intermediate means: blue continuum 33.8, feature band 29.3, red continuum 36.9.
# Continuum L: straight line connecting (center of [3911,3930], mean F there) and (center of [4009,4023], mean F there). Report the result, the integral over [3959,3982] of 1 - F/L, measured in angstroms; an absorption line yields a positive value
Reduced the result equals 6.4 angstroms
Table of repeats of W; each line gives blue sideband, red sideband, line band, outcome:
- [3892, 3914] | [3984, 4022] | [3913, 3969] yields 8.6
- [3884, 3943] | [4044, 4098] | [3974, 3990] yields 0.7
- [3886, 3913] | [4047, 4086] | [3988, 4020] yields -2.8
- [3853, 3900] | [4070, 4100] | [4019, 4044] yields -3.0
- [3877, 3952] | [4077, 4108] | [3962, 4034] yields -4.7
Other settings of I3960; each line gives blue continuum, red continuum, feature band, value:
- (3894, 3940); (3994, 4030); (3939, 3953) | 0.87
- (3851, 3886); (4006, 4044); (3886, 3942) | 6.03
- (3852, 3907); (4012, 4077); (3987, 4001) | 0.00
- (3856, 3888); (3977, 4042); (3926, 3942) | 4.01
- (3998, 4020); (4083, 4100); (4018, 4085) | -1.95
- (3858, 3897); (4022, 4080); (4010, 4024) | -1.22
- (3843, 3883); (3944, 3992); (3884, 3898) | 0.75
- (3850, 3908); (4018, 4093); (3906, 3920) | -1.06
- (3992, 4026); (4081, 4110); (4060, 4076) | -0.91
